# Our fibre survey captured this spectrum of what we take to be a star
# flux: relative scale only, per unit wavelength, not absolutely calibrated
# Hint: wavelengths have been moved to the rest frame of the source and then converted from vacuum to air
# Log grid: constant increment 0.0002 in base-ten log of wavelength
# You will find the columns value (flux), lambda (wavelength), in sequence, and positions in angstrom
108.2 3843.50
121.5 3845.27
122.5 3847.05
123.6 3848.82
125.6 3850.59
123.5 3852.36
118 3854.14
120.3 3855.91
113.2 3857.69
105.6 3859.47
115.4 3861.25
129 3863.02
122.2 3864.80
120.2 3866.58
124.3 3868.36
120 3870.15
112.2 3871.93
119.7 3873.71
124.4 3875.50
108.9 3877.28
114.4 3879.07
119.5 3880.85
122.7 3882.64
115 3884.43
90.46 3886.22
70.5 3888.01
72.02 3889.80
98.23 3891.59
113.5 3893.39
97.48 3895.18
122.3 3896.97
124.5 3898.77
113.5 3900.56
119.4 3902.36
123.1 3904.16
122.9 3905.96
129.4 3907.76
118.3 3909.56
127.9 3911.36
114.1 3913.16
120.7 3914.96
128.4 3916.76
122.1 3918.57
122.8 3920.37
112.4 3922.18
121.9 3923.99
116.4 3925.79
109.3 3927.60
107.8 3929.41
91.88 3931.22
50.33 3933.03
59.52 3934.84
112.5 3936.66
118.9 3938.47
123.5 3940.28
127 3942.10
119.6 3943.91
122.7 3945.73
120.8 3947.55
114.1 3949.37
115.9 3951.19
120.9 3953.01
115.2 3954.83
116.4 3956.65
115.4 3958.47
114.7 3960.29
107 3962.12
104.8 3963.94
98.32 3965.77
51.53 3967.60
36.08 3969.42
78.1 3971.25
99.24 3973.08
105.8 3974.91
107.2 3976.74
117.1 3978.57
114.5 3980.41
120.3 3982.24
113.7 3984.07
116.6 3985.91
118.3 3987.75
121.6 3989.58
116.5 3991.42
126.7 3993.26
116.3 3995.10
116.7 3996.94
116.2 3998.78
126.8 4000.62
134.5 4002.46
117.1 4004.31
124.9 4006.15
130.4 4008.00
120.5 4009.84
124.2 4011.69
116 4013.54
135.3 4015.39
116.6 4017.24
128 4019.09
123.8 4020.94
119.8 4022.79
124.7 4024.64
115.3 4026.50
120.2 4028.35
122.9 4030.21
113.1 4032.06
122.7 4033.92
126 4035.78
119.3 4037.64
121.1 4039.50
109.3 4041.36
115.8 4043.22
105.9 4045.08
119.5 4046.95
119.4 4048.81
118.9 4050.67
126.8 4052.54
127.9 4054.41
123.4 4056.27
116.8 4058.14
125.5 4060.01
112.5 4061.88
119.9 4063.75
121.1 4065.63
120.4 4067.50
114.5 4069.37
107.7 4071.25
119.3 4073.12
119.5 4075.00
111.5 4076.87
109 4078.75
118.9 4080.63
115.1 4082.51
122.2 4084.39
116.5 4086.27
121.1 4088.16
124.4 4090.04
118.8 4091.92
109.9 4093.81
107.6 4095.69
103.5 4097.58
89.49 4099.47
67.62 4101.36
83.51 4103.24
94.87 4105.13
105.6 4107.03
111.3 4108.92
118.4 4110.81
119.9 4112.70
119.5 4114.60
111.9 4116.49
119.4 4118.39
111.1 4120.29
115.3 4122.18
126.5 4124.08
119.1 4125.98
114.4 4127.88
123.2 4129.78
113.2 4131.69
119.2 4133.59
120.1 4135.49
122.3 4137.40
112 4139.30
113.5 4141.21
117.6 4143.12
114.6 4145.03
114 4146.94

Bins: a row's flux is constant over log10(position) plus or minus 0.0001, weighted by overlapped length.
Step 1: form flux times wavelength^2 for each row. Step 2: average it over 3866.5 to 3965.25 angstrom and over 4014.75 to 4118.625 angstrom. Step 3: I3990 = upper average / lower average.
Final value 1.1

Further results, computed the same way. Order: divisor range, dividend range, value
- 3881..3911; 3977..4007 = 1.14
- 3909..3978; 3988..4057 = 1.18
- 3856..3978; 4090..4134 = 1.10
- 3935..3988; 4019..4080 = 1.15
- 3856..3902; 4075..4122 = 1.10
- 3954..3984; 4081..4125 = 1.17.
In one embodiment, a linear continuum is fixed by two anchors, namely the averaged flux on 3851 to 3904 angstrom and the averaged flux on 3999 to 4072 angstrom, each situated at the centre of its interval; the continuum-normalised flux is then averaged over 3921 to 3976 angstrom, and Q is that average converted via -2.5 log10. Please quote 0.13 mag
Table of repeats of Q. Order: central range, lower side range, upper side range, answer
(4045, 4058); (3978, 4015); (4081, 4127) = -0.050 mag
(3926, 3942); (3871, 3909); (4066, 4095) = 0.138 mag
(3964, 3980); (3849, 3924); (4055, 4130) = 0.281 mag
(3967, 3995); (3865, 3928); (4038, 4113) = 0.102 mag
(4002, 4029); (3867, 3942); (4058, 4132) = -0.101 mag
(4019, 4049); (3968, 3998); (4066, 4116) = -0.099 mag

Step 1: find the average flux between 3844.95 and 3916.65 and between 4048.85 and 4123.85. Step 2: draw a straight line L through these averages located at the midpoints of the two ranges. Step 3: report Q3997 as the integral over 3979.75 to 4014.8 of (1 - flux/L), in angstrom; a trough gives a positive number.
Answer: -2.0 angstrom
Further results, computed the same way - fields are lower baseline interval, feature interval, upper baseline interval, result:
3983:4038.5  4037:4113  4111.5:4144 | 3.8 angstrom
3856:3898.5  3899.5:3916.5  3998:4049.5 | -1.2 angstrom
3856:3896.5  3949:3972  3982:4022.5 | 3.7 angstrom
